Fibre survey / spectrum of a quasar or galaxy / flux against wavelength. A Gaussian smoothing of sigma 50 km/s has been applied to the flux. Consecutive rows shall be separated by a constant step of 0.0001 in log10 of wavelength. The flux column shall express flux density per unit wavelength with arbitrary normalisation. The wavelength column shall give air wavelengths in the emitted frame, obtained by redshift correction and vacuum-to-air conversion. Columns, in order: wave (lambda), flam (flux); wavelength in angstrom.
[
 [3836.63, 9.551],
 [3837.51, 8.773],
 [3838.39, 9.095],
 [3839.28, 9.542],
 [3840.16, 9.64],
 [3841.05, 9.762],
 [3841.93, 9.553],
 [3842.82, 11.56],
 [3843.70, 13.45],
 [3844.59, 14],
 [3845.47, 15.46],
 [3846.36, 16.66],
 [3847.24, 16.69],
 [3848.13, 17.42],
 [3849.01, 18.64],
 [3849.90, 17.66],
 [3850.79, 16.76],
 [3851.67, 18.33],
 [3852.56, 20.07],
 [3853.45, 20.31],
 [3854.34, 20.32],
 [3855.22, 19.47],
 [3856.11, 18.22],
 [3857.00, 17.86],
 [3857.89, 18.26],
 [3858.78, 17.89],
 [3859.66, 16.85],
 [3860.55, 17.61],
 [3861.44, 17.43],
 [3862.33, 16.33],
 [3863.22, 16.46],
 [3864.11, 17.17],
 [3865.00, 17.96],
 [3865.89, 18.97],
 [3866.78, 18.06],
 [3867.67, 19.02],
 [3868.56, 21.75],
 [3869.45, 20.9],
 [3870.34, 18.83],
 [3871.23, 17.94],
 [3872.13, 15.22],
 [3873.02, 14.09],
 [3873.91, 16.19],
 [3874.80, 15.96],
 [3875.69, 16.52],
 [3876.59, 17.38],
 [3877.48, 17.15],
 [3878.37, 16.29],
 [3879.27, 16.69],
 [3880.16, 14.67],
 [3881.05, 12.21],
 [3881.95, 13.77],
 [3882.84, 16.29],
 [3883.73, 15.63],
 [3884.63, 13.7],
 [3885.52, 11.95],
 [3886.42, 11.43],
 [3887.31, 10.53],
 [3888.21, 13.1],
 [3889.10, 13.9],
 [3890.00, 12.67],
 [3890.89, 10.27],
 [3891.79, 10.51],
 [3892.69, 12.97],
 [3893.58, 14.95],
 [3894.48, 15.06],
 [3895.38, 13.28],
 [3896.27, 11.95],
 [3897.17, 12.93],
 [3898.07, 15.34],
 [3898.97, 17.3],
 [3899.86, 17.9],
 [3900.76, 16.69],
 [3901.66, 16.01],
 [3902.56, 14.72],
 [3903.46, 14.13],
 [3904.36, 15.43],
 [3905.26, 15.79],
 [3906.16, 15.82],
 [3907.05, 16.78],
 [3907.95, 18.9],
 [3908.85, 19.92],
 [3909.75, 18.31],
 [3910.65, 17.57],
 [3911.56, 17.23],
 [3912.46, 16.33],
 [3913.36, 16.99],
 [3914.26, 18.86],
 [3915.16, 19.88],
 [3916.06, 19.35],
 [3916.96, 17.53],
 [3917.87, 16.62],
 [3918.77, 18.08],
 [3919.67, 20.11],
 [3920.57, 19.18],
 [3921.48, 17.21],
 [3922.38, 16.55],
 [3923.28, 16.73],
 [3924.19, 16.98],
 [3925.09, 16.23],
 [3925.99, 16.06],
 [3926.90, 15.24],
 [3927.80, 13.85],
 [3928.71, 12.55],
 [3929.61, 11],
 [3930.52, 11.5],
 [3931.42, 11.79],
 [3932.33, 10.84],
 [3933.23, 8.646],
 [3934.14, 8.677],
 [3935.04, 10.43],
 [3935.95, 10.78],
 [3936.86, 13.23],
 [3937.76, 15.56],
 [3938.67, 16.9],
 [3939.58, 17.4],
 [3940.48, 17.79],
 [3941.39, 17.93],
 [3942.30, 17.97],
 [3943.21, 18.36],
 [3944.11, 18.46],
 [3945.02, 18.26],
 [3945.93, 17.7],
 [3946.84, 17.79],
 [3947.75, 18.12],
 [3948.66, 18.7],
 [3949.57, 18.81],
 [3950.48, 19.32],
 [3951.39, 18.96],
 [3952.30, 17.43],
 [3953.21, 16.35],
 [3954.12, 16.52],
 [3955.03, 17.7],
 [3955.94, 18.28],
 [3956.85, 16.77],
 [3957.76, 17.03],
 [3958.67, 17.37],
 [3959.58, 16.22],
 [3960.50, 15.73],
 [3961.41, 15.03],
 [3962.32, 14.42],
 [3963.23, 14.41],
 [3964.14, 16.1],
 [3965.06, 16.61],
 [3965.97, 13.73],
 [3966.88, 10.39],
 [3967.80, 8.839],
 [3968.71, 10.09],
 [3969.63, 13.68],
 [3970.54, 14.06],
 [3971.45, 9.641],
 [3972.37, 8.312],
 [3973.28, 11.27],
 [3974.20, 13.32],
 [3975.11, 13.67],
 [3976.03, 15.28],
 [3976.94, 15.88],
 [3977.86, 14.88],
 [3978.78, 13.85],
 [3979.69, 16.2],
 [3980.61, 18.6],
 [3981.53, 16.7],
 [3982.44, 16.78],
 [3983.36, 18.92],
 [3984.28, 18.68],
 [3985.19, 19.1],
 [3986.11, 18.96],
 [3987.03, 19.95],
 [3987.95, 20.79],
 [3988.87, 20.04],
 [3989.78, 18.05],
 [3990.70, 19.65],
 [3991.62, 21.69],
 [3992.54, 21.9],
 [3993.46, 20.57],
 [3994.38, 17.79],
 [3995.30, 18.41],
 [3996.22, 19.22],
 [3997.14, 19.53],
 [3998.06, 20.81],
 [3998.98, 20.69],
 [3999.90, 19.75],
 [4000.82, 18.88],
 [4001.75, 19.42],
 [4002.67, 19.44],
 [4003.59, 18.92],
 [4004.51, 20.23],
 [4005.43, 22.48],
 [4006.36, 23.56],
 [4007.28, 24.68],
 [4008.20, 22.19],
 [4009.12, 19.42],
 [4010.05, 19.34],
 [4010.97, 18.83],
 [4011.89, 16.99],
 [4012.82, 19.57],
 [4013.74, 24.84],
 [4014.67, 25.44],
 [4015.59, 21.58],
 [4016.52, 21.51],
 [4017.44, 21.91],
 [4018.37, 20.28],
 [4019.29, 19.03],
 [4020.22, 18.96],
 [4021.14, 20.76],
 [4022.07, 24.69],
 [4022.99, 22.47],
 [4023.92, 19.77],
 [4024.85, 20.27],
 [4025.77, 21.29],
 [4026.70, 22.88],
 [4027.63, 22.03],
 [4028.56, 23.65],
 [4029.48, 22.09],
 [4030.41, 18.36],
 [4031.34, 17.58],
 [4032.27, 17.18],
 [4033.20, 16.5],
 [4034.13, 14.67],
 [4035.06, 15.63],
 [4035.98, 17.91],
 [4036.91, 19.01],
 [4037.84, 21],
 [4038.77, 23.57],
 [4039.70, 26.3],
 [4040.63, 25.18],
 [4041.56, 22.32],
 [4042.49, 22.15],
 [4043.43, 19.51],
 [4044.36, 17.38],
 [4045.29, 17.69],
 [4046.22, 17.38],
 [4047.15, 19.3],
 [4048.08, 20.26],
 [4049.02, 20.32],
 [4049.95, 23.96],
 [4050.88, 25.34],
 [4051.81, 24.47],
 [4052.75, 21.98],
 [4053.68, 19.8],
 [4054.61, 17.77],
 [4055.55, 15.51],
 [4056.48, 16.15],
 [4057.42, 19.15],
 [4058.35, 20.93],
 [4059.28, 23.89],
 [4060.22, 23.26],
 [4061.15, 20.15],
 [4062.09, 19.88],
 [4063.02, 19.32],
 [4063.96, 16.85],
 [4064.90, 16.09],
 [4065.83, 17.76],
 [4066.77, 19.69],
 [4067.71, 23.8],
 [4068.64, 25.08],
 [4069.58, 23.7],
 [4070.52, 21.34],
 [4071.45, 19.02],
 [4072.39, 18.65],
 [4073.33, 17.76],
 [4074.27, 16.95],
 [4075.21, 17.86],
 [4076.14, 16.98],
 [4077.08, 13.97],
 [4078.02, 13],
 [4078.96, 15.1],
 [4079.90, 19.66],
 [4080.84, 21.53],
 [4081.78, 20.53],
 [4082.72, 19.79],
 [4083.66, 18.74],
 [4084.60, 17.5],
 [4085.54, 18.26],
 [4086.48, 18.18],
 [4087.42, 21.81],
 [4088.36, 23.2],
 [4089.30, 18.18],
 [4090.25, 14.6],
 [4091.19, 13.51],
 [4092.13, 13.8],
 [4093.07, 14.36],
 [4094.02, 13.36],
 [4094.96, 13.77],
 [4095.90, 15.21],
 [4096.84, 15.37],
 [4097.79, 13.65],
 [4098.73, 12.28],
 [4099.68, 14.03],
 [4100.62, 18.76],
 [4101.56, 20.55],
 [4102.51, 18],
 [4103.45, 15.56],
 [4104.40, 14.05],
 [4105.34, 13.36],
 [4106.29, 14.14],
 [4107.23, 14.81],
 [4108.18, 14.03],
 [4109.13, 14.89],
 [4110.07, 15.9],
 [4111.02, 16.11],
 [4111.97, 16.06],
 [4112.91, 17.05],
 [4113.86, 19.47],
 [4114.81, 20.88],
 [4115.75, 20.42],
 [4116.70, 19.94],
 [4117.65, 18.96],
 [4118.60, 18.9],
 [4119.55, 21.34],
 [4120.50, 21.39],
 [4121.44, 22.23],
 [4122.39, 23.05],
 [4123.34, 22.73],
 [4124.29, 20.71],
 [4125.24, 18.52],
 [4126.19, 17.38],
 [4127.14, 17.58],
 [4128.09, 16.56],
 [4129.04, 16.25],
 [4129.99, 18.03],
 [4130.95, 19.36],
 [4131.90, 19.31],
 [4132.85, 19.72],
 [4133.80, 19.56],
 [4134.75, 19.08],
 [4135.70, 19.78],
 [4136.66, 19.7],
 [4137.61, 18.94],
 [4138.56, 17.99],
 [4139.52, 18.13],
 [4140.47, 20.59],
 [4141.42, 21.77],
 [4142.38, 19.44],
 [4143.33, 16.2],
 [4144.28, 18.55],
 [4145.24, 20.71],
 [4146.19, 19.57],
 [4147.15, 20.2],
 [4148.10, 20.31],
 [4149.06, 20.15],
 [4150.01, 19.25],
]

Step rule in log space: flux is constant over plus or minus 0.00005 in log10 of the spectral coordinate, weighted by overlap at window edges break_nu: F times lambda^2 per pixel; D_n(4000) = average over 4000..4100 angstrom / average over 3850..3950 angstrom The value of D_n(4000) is 1.30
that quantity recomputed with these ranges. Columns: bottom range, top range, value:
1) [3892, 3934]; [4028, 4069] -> 1.37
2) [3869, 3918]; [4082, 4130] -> 1.24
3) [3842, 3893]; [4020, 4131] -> 1.29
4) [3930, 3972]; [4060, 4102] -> 1.26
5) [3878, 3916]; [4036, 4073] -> 1.47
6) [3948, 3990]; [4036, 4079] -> 1.31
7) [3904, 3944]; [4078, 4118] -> 1.15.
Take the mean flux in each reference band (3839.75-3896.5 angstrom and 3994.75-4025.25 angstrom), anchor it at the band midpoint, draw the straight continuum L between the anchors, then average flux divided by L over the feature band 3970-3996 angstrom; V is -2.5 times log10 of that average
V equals 0.17 mag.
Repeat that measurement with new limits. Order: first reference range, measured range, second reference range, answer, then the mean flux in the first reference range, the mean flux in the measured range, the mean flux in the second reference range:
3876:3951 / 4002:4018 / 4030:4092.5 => -0.18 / 15.5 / 21.2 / 19.3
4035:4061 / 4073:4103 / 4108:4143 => 0.17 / 20.7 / 16.9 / 19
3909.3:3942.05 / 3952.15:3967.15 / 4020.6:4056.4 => 0.07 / 15.6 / 15.9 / 20.4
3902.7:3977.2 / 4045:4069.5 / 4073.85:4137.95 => -0.19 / 15.6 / 20.3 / 17.6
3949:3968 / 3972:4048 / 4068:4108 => -0.18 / 16.1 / 19.5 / 17.1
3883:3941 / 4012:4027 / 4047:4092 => -0.19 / 15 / 21.5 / 19.3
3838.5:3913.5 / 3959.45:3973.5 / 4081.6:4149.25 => 0.27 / 15.8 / 13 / 18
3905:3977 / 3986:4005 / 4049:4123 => -0.19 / 15.7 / 19.8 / 18.3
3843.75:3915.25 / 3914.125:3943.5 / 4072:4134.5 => 0.08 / 16.3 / 15.4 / 17.5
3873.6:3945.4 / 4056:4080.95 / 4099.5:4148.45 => -0.09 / 15.3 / 19.1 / 18.5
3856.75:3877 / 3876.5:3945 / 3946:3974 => 0.08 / 17.6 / 15.3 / 15.3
